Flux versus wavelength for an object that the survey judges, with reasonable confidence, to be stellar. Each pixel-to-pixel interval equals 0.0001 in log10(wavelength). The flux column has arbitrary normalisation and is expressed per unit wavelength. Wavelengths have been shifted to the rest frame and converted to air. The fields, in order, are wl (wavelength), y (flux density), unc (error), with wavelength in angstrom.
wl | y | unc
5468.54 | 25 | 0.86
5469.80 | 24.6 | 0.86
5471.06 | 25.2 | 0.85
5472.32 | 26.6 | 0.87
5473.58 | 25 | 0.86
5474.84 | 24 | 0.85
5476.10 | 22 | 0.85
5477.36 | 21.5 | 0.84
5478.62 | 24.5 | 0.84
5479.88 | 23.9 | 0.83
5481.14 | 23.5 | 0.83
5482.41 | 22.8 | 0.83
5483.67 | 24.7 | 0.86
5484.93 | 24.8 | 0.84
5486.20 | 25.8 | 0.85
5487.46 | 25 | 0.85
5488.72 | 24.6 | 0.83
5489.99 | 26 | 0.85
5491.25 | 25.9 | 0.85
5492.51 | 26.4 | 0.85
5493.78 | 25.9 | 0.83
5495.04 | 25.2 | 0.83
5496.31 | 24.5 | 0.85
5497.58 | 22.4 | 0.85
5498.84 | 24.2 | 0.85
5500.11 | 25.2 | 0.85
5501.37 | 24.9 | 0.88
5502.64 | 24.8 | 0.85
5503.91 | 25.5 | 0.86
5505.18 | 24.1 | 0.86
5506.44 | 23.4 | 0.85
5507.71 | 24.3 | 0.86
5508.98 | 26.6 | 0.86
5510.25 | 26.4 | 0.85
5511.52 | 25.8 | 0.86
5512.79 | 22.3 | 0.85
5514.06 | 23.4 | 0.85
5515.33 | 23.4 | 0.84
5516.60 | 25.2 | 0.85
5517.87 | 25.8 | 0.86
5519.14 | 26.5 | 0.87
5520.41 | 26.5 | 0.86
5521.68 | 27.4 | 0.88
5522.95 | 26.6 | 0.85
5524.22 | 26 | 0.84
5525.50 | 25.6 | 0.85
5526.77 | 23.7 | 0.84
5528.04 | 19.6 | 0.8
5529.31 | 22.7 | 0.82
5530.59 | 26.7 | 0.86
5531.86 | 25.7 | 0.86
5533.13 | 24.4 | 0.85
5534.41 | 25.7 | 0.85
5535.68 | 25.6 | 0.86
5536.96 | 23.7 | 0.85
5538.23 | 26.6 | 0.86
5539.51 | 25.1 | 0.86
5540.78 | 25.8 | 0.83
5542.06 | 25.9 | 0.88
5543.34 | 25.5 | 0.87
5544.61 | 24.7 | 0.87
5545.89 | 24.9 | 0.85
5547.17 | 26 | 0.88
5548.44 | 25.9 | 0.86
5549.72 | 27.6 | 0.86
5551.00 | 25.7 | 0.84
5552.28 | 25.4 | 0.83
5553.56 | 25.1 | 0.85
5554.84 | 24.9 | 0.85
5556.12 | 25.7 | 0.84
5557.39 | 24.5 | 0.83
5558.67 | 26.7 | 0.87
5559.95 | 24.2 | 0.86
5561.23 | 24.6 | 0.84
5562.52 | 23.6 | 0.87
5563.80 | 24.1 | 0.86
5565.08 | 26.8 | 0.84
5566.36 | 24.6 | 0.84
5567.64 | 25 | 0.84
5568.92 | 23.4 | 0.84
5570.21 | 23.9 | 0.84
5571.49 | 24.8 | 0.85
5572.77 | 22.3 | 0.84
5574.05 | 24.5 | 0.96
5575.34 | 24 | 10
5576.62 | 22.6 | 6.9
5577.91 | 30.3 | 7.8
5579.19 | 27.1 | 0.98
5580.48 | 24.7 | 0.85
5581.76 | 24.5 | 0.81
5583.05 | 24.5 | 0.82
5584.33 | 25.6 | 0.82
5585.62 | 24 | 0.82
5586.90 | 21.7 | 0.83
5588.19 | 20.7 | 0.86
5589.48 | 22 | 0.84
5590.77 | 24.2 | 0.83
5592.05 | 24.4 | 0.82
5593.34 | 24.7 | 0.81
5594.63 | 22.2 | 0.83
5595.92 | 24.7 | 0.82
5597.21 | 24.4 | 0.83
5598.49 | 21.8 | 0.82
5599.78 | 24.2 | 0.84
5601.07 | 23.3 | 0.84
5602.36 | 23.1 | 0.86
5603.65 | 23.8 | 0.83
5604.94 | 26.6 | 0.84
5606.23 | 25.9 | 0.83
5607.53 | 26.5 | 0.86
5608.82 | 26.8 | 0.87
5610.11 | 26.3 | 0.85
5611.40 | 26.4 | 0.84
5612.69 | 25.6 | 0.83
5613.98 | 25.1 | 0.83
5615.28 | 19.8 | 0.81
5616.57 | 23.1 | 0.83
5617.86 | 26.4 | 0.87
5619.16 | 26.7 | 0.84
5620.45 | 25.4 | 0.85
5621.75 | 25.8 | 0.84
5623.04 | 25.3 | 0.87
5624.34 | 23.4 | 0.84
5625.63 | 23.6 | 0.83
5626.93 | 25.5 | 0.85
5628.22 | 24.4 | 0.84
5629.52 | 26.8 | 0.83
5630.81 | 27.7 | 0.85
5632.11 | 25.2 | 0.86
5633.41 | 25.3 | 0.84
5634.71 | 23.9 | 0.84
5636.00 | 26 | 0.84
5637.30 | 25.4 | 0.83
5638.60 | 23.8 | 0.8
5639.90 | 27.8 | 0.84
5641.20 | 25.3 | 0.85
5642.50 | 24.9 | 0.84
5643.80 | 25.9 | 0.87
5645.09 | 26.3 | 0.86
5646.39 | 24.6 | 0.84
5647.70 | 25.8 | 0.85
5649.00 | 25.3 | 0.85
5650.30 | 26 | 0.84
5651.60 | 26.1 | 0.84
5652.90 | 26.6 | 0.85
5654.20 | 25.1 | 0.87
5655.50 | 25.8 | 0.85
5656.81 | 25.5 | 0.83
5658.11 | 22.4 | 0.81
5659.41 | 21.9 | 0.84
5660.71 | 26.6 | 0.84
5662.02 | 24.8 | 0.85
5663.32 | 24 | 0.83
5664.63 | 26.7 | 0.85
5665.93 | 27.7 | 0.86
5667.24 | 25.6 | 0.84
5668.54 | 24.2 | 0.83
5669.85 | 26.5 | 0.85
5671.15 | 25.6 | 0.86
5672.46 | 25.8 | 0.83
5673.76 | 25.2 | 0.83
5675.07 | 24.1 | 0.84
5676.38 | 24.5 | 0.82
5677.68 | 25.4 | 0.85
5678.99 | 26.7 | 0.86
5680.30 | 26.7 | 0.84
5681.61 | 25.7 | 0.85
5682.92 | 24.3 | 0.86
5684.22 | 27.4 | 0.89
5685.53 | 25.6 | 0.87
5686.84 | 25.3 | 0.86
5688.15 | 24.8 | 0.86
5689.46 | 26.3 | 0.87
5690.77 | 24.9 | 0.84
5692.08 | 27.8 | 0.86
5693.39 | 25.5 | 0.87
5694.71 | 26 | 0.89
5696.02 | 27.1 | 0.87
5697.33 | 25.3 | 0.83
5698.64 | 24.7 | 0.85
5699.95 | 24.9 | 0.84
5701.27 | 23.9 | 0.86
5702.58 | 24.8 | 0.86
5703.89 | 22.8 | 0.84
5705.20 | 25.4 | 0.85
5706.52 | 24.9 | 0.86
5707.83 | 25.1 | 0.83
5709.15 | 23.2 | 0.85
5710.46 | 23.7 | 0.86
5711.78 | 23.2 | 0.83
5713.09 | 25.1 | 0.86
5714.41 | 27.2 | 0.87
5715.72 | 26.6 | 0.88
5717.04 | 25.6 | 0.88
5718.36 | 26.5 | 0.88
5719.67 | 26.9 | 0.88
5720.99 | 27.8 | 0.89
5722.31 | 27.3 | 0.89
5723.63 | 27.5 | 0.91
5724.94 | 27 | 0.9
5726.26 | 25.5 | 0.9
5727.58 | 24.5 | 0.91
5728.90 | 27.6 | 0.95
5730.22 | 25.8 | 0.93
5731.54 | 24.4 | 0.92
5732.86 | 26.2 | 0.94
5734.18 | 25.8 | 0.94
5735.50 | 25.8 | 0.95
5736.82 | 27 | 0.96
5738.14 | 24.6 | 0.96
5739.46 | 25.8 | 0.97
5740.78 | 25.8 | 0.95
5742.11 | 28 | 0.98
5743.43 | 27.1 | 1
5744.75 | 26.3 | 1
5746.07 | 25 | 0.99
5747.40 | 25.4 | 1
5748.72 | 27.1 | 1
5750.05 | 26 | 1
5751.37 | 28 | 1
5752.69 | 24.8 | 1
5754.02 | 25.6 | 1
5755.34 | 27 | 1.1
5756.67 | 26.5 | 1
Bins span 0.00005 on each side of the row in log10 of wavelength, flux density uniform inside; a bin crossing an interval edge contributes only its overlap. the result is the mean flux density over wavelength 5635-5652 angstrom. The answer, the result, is 25.6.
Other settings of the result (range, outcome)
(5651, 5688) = 25.4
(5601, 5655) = 25.3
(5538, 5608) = 24.7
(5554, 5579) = 24.8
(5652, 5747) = 25.6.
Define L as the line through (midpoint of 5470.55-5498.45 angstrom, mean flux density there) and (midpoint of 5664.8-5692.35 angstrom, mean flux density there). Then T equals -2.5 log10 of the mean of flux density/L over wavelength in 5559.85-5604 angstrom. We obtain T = 0.04 mag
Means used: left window 24.6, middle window 24.1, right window 25.7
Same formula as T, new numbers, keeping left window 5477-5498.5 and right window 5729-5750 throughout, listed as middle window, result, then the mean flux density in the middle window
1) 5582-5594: 0.072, 23.6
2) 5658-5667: 0.024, 25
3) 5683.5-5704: 0.011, 25.5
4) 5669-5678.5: 0.015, 25.3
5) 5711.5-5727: -0.021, 26.4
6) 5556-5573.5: 0.021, 24.6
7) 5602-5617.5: 0.014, 25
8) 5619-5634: 0.000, 25.4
